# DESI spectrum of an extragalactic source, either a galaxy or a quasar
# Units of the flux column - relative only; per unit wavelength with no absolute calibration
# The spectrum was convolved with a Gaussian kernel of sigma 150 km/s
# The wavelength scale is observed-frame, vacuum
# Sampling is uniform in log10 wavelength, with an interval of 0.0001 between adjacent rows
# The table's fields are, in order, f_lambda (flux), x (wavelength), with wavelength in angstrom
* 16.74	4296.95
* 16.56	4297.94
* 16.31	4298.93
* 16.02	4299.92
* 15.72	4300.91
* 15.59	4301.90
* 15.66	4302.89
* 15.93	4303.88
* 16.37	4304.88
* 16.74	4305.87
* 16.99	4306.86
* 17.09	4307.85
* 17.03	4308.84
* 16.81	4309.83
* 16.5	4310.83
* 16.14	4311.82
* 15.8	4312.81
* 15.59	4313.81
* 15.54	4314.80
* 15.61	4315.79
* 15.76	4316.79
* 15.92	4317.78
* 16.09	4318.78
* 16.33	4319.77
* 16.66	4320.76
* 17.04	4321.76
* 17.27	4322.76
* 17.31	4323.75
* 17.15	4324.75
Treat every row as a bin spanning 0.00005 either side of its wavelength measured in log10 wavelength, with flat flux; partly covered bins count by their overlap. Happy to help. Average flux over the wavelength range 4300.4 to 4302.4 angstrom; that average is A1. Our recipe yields 15.7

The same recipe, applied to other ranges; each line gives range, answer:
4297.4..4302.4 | 16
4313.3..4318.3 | 15.7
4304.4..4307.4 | 16.7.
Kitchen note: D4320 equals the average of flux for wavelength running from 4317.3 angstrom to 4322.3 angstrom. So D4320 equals 16.4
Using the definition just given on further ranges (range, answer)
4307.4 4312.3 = 16.7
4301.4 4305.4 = 15.9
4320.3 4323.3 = 17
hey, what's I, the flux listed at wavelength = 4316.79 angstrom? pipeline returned 15.76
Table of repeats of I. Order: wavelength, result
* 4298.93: 16.31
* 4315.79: 15.61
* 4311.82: 16.14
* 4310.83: 16.5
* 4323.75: 17.31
